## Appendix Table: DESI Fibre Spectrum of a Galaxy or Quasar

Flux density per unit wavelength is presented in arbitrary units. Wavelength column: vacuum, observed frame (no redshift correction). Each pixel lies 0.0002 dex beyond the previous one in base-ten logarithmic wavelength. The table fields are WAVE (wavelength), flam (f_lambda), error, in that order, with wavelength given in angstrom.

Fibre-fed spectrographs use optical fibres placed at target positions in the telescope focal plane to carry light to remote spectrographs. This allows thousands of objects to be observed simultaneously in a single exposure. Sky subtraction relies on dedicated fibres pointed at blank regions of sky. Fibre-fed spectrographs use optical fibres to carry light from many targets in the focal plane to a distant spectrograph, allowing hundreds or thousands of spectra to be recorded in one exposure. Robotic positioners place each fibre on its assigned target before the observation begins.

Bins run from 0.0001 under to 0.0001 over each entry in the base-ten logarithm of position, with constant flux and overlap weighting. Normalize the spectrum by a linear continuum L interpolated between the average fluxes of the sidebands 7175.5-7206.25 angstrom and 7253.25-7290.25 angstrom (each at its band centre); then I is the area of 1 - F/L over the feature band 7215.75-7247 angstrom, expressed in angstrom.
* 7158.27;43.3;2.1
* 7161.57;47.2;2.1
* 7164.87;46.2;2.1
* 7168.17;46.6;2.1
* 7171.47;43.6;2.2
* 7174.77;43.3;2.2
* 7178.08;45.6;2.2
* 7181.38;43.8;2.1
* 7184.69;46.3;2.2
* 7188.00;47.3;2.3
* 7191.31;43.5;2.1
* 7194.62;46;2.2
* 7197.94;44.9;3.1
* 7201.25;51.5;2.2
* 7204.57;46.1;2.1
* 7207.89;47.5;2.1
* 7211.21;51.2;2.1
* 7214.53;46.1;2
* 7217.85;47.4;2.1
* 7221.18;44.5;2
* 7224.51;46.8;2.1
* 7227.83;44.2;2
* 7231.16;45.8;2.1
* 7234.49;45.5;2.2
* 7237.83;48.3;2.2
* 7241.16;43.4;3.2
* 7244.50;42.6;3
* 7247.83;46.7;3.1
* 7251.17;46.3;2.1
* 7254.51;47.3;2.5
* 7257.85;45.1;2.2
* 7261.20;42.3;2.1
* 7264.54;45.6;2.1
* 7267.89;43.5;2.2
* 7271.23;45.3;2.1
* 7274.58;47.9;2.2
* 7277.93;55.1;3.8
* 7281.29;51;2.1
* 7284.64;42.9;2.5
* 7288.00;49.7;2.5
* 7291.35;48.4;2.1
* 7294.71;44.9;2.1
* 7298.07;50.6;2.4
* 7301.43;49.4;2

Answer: 0.7 angstrom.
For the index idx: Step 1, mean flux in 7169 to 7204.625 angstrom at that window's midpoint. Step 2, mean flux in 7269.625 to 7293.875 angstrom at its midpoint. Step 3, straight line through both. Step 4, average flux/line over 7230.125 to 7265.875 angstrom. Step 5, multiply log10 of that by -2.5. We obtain 0.05 mag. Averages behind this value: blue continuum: 45.6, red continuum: 48.5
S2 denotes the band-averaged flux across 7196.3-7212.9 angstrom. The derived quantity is 48.2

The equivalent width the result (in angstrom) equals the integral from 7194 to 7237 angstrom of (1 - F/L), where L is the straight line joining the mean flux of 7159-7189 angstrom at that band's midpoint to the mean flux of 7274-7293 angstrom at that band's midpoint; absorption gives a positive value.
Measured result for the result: 0.1 angstrom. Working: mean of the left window 45.4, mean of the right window 49.2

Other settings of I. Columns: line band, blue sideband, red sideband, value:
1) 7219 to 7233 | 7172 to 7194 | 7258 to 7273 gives -0.2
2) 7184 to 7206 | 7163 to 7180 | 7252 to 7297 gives -0.5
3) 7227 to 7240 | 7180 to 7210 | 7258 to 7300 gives 0.2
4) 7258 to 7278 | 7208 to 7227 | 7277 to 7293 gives 1.2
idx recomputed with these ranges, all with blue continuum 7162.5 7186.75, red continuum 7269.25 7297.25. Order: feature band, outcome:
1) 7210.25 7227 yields -0.01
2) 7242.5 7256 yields 0.04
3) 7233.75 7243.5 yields 0.03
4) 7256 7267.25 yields 0.08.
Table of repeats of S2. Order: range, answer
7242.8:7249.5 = 44.7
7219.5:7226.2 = 45.6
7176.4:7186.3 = 45.2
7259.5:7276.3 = 45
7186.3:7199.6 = 45.4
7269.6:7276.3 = 46.7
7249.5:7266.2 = 45.3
